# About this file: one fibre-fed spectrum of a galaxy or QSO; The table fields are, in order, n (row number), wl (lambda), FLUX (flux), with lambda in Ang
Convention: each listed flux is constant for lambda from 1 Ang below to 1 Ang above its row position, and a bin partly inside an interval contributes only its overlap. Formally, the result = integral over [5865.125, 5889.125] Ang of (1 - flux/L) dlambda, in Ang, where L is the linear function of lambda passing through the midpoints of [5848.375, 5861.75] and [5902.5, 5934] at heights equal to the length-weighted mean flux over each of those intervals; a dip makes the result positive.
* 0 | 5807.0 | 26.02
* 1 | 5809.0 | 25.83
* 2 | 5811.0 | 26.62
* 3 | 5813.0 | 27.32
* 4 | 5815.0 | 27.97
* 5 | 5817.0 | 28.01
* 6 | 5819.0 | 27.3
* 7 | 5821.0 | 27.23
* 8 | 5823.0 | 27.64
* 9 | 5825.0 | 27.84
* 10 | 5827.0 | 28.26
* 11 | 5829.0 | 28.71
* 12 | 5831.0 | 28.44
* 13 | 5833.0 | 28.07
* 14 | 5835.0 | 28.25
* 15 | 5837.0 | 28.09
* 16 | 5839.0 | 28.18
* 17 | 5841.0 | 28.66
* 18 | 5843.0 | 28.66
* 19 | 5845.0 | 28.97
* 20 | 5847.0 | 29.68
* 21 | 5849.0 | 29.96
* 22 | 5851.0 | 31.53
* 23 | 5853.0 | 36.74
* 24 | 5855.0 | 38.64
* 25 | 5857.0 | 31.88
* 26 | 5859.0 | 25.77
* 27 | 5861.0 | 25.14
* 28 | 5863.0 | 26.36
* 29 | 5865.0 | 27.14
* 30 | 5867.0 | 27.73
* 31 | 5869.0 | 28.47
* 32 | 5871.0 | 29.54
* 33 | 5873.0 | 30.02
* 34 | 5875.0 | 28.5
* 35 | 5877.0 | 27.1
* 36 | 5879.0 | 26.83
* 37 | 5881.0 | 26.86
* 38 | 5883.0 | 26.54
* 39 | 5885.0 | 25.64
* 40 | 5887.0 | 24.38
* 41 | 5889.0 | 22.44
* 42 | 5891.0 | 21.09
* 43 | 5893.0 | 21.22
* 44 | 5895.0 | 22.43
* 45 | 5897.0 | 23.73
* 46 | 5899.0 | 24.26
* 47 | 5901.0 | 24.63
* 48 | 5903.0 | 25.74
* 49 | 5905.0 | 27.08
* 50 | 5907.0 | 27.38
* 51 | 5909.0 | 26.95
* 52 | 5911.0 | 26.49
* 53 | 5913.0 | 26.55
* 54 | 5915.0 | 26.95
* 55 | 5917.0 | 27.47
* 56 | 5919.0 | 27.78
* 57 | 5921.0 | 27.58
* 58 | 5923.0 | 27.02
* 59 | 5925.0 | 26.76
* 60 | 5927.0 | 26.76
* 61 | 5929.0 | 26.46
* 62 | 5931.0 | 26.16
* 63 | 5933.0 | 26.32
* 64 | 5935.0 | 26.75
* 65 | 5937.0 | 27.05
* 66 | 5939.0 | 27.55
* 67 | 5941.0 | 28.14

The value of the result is 2.20 Ang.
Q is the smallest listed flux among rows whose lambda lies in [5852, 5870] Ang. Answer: 25.14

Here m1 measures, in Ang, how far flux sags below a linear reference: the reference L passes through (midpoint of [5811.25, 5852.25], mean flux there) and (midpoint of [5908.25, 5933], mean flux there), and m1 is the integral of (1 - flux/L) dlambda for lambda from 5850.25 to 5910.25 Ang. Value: 1.3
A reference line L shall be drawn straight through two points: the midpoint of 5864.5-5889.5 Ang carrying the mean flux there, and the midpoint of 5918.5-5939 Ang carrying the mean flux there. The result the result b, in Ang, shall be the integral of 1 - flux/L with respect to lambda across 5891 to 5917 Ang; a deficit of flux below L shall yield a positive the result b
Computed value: 1.71 Ang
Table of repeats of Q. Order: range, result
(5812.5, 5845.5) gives 27.23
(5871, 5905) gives 21.09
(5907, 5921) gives 26.49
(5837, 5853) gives 28.09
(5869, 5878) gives 27.1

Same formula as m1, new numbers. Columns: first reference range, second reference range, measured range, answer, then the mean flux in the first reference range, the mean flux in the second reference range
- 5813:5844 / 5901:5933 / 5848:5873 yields -2.1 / 28.1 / 26.8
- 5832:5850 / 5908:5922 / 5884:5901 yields 2.7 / 28.7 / 27.1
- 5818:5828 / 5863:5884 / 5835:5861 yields -2.4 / 27.7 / 27.8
